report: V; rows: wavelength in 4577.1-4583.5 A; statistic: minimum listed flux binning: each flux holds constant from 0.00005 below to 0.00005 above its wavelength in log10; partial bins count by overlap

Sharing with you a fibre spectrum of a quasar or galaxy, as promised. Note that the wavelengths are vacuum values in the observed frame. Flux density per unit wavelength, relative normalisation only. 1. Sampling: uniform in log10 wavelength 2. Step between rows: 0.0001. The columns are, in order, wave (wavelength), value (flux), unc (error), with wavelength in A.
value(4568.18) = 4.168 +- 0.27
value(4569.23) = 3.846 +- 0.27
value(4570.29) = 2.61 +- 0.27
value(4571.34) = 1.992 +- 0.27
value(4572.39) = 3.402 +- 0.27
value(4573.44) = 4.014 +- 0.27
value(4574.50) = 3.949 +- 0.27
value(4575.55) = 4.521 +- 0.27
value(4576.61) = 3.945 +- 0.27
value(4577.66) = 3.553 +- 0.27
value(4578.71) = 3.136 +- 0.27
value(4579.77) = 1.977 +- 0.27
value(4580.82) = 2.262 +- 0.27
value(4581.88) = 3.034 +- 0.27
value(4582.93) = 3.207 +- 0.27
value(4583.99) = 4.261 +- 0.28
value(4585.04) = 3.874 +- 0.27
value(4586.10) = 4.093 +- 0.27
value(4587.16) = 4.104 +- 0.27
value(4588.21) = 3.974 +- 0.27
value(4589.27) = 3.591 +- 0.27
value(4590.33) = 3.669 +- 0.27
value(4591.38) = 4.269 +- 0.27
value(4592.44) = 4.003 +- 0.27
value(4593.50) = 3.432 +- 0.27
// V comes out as 1.977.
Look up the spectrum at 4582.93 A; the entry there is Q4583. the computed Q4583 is 3.207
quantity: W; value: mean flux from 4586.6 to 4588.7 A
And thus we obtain 4.05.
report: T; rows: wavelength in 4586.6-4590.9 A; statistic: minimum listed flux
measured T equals 3.591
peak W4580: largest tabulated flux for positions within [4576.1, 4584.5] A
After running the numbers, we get 4.261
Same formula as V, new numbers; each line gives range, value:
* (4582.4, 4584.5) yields 3.207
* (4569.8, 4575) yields 1.992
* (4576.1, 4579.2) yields 3.136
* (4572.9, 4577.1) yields 3.945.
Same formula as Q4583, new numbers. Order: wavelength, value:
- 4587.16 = 4.104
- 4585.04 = 3.874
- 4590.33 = 3.669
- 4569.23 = 3.846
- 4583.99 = 4.261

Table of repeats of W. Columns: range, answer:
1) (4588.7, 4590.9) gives 3.65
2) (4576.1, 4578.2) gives 3.76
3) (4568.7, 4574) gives 3.18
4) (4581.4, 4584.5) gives 3.5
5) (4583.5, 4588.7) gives 4.06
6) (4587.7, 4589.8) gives 3.77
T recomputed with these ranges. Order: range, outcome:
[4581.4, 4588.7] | 3.034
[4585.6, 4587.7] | 4.093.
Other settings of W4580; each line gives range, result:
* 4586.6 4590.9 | 4.104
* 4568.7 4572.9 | 3.846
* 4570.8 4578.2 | 4.521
